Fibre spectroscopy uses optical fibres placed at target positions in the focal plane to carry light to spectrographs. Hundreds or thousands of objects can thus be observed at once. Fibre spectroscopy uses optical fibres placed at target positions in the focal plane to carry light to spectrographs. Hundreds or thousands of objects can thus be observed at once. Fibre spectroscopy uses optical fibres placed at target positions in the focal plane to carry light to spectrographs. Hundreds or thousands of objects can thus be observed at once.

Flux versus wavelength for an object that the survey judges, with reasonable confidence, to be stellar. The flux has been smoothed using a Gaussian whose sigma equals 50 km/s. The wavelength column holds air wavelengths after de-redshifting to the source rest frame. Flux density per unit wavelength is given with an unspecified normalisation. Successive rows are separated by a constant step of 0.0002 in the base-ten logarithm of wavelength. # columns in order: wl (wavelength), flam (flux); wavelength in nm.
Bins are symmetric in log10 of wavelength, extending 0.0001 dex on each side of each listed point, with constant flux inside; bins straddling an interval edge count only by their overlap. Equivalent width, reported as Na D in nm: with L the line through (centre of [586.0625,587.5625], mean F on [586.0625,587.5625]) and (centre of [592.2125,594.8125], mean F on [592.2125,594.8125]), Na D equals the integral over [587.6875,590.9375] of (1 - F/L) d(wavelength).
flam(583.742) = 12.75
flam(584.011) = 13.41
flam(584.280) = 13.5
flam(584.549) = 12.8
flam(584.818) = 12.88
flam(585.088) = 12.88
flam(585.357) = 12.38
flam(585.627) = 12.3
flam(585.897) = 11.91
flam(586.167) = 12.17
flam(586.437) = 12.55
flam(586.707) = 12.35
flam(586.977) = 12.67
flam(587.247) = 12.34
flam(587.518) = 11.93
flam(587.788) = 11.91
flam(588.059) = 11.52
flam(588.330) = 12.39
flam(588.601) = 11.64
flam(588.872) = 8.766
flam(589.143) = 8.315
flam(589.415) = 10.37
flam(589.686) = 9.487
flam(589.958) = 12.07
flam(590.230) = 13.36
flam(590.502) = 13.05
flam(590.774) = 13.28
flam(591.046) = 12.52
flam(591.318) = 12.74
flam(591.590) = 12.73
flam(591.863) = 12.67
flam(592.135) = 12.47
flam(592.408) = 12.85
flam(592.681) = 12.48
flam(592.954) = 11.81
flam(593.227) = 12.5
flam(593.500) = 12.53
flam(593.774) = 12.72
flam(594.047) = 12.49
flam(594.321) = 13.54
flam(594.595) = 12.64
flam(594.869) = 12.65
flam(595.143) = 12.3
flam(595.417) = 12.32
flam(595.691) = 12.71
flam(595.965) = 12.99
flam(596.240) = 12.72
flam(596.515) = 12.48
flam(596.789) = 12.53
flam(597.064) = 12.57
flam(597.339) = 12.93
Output 0.29 nm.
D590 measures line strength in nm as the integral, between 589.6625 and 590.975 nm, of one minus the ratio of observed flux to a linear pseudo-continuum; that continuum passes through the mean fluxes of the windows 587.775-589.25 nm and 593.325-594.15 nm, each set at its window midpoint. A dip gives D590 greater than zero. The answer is -0.13 nm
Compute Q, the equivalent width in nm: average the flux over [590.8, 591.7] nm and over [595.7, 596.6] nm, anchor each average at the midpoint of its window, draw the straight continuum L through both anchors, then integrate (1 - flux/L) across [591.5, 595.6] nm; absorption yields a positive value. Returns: 0.05 nm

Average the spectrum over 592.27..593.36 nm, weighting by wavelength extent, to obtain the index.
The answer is 12.4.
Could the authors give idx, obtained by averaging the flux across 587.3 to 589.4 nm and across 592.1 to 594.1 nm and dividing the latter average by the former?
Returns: 1.1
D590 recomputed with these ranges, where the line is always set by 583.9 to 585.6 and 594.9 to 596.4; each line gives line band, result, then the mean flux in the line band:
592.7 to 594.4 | 0.01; 12.6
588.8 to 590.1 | 0.30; 9.87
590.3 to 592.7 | -0.01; 12.8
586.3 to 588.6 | 0.12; 12.2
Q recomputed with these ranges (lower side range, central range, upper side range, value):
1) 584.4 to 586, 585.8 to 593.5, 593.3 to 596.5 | 0.388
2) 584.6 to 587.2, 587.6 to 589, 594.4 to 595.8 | 0.135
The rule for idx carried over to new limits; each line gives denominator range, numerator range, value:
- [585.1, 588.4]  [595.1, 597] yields 1.03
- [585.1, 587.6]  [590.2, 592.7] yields 1.04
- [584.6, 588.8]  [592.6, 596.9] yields 1.03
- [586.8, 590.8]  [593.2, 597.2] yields 1.10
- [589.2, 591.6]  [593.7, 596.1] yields 1.06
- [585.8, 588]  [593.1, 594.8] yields 1.04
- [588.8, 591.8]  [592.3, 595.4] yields 1.08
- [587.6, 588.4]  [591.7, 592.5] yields 1.06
